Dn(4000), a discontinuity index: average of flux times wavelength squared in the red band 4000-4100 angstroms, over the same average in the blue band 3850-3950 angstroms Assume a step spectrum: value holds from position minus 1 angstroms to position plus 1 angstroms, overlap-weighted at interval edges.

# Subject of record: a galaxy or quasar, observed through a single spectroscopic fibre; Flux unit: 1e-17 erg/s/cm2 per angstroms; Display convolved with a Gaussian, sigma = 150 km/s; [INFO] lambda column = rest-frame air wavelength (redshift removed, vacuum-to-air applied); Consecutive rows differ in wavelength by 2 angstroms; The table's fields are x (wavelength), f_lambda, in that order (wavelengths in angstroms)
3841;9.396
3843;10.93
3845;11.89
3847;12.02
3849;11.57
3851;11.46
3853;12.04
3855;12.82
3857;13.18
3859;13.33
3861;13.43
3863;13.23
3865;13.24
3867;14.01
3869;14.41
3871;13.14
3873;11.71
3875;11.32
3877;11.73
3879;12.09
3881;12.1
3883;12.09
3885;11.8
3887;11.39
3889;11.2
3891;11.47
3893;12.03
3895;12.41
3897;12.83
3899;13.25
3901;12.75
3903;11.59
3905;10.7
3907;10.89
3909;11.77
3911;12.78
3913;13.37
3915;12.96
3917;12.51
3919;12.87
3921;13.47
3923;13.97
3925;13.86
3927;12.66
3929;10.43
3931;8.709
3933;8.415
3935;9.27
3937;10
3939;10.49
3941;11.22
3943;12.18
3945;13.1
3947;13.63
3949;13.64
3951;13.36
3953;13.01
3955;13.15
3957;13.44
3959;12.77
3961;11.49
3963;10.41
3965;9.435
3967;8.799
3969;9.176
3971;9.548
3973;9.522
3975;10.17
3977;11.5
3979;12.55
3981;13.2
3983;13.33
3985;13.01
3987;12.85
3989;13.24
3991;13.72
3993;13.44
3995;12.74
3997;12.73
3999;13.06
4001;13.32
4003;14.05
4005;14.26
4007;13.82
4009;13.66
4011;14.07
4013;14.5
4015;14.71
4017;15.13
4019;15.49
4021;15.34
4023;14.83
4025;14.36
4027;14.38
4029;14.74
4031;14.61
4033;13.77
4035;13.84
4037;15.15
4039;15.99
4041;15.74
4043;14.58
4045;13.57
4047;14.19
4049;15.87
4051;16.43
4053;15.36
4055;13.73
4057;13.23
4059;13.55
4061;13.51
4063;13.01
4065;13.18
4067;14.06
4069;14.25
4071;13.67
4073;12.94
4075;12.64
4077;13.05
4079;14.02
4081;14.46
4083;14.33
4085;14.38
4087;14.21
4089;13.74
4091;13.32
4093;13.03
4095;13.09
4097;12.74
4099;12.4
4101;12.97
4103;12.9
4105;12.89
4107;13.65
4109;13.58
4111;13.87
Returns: 1.3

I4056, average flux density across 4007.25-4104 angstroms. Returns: 14.1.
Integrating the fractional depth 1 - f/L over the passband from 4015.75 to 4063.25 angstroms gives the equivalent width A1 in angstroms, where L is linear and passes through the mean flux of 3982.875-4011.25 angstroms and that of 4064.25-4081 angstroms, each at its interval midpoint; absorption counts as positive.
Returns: -4.0 angstroms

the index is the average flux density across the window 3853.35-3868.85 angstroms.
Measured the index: 13.3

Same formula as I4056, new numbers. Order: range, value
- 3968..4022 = 13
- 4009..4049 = 14.7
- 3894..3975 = 11.7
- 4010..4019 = 14.7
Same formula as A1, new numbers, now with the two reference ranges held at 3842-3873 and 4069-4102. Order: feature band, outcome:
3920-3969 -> 5.00 angstroms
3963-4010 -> 3.38 angstroms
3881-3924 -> 1.84 angstroms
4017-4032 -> -1.80 angstroms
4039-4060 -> -2.13 angstroms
